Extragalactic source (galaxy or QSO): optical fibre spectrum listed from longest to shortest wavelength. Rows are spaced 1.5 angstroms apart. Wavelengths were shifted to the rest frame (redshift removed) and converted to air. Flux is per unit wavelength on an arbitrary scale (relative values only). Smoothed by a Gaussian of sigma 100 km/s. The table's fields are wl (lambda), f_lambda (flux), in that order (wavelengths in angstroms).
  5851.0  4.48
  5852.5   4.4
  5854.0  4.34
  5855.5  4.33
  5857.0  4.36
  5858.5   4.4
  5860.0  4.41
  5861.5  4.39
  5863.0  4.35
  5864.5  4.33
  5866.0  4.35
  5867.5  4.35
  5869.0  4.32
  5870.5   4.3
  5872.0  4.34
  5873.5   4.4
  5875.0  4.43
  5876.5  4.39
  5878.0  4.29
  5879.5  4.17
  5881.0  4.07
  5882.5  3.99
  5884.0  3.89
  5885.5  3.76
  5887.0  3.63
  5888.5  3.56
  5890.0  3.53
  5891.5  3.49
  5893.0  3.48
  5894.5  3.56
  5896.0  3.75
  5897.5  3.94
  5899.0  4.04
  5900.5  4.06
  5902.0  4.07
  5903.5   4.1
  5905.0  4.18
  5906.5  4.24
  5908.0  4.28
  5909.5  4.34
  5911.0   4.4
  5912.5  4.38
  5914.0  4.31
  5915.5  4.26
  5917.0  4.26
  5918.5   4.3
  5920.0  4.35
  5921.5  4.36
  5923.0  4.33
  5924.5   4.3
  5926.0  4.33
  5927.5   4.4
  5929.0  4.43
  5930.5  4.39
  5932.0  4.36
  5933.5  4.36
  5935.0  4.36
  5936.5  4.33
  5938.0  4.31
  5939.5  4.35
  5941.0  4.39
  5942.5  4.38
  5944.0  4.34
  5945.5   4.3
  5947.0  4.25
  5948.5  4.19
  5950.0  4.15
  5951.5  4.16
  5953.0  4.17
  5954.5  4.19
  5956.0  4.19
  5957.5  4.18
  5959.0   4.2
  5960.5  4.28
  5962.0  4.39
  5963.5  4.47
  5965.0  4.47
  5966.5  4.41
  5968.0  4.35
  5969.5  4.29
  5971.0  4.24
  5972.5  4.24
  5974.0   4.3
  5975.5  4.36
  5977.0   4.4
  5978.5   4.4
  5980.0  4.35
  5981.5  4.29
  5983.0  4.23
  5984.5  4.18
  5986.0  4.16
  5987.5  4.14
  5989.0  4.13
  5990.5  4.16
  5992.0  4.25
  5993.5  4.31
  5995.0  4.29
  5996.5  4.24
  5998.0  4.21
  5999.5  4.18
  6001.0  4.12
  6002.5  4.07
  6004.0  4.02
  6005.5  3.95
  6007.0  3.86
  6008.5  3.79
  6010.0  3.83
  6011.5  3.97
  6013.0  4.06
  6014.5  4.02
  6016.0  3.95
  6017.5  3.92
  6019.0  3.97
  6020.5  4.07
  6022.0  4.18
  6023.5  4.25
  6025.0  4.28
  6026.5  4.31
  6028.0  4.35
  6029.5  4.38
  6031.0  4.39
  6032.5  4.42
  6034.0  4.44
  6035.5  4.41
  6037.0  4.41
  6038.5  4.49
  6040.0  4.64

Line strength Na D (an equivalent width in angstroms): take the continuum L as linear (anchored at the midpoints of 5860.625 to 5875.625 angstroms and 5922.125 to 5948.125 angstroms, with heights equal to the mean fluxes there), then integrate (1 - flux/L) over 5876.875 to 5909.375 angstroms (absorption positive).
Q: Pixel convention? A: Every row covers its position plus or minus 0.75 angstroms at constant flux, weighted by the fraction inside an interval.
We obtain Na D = 3.21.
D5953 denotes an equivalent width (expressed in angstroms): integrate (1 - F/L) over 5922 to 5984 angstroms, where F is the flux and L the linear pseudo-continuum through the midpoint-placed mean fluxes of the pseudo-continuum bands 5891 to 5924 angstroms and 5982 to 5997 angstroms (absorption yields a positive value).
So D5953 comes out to -2.1 angstroms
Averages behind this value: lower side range 4.12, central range 4.31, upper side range 4.21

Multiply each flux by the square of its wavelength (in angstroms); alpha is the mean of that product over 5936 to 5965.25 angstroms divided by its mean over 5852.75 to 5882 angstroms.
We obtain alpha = 1.02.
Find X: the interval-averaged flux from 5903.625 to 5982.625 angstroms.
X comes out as 4.31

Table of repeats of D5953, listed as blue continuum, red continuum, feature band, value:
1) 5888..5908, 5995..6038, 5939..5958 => -1.25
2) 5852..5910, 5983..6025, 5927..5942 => -0.96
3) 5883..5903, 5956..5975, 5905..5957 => -3.33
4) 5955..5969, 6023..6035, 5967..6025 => 2.49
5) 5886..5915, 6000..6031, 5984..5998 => -0.53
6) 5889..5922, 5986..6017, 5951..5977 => -1.38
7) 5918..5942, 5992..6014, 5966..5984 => -0.60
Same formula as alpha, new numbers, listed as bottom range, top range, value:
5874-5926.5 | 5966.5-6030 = 1.06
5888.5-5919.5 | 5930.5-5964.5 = 1.08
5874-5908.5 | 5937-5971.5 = 1.11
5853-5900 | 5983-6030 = 1.05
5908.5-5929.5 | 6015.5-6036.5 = 1.01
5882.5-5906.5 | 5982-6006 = 1.13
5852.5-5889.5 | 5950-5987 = 1.05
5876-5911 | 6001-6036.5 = 1.09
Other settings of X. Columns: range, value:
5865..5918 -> 4.09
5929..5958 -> 4.29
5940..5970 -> 4.29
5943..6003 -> 4.26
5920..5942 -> 4.36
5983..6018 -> 4.08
